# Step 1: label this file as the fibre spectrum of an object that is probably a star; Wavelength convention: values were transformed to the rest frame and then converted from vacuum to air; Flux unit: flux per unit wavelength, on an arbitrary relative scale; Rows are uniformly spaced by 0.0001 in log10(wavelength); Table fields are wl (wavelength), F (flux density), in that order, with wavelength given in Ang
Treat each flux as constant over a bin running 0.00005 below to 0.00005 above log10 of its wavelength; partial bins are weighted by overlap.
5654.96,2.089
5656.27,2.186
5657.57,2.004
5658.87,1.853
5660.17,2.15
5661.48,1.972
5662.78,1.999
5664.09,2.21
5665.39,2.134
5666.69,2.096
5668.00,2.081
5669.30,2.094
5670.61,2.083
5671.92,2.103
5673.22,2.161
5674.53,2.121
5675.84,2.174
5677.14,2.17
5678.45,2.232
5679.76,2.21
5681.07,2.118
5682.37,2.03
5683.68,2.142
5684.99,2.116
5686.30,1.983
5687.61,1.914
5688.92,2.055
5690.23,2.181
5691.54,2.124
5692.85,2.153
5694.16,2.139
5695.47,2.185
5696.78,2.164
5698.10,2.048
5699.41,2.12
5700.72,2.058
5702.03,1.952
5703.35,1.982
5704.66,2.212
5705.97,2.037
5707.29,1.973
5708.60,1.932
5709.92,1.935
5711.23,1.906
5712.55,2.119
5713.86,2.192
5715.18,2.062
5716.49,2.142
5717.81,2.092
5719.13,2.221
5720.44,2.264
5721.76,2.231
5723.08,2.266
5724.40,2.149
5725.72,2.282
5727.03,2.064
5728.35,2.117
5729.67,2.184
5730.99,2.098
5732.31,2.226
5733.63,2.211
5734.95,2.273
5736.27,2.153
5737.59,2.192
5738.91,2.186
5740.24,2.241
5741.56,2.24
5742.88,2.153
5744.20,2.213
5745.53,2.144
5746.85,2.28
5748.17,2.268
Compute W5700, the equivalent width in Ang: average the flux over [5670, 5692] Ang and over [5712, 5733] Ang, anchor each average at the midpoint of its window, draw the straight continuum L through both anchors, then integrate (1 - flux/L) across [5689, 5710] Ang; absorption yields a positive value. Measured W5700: 0.6 Ang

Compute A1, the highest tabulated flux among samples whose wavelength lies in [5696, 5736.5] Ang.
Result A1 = 2.282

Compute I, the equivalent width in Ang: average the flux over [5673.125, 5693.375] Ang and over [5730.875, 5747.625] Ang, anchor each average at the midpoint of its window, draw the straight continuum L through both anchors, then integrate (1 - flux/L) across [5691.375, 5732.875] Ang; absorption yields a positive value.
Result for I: 0.9 Ang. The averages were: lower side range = 2.12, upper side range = 2.2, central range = 2.11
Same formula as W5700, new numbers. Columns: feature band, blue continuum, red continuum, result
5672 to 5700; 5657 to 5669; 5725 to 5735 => -0.29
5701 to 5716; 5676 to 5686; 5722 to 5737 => 0.95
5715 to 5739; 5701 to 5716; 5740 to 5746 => -0.71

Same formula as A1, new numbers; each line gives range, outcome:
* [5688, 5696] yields 2.185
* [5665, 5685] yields 2.232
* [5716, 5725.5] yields 2.266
